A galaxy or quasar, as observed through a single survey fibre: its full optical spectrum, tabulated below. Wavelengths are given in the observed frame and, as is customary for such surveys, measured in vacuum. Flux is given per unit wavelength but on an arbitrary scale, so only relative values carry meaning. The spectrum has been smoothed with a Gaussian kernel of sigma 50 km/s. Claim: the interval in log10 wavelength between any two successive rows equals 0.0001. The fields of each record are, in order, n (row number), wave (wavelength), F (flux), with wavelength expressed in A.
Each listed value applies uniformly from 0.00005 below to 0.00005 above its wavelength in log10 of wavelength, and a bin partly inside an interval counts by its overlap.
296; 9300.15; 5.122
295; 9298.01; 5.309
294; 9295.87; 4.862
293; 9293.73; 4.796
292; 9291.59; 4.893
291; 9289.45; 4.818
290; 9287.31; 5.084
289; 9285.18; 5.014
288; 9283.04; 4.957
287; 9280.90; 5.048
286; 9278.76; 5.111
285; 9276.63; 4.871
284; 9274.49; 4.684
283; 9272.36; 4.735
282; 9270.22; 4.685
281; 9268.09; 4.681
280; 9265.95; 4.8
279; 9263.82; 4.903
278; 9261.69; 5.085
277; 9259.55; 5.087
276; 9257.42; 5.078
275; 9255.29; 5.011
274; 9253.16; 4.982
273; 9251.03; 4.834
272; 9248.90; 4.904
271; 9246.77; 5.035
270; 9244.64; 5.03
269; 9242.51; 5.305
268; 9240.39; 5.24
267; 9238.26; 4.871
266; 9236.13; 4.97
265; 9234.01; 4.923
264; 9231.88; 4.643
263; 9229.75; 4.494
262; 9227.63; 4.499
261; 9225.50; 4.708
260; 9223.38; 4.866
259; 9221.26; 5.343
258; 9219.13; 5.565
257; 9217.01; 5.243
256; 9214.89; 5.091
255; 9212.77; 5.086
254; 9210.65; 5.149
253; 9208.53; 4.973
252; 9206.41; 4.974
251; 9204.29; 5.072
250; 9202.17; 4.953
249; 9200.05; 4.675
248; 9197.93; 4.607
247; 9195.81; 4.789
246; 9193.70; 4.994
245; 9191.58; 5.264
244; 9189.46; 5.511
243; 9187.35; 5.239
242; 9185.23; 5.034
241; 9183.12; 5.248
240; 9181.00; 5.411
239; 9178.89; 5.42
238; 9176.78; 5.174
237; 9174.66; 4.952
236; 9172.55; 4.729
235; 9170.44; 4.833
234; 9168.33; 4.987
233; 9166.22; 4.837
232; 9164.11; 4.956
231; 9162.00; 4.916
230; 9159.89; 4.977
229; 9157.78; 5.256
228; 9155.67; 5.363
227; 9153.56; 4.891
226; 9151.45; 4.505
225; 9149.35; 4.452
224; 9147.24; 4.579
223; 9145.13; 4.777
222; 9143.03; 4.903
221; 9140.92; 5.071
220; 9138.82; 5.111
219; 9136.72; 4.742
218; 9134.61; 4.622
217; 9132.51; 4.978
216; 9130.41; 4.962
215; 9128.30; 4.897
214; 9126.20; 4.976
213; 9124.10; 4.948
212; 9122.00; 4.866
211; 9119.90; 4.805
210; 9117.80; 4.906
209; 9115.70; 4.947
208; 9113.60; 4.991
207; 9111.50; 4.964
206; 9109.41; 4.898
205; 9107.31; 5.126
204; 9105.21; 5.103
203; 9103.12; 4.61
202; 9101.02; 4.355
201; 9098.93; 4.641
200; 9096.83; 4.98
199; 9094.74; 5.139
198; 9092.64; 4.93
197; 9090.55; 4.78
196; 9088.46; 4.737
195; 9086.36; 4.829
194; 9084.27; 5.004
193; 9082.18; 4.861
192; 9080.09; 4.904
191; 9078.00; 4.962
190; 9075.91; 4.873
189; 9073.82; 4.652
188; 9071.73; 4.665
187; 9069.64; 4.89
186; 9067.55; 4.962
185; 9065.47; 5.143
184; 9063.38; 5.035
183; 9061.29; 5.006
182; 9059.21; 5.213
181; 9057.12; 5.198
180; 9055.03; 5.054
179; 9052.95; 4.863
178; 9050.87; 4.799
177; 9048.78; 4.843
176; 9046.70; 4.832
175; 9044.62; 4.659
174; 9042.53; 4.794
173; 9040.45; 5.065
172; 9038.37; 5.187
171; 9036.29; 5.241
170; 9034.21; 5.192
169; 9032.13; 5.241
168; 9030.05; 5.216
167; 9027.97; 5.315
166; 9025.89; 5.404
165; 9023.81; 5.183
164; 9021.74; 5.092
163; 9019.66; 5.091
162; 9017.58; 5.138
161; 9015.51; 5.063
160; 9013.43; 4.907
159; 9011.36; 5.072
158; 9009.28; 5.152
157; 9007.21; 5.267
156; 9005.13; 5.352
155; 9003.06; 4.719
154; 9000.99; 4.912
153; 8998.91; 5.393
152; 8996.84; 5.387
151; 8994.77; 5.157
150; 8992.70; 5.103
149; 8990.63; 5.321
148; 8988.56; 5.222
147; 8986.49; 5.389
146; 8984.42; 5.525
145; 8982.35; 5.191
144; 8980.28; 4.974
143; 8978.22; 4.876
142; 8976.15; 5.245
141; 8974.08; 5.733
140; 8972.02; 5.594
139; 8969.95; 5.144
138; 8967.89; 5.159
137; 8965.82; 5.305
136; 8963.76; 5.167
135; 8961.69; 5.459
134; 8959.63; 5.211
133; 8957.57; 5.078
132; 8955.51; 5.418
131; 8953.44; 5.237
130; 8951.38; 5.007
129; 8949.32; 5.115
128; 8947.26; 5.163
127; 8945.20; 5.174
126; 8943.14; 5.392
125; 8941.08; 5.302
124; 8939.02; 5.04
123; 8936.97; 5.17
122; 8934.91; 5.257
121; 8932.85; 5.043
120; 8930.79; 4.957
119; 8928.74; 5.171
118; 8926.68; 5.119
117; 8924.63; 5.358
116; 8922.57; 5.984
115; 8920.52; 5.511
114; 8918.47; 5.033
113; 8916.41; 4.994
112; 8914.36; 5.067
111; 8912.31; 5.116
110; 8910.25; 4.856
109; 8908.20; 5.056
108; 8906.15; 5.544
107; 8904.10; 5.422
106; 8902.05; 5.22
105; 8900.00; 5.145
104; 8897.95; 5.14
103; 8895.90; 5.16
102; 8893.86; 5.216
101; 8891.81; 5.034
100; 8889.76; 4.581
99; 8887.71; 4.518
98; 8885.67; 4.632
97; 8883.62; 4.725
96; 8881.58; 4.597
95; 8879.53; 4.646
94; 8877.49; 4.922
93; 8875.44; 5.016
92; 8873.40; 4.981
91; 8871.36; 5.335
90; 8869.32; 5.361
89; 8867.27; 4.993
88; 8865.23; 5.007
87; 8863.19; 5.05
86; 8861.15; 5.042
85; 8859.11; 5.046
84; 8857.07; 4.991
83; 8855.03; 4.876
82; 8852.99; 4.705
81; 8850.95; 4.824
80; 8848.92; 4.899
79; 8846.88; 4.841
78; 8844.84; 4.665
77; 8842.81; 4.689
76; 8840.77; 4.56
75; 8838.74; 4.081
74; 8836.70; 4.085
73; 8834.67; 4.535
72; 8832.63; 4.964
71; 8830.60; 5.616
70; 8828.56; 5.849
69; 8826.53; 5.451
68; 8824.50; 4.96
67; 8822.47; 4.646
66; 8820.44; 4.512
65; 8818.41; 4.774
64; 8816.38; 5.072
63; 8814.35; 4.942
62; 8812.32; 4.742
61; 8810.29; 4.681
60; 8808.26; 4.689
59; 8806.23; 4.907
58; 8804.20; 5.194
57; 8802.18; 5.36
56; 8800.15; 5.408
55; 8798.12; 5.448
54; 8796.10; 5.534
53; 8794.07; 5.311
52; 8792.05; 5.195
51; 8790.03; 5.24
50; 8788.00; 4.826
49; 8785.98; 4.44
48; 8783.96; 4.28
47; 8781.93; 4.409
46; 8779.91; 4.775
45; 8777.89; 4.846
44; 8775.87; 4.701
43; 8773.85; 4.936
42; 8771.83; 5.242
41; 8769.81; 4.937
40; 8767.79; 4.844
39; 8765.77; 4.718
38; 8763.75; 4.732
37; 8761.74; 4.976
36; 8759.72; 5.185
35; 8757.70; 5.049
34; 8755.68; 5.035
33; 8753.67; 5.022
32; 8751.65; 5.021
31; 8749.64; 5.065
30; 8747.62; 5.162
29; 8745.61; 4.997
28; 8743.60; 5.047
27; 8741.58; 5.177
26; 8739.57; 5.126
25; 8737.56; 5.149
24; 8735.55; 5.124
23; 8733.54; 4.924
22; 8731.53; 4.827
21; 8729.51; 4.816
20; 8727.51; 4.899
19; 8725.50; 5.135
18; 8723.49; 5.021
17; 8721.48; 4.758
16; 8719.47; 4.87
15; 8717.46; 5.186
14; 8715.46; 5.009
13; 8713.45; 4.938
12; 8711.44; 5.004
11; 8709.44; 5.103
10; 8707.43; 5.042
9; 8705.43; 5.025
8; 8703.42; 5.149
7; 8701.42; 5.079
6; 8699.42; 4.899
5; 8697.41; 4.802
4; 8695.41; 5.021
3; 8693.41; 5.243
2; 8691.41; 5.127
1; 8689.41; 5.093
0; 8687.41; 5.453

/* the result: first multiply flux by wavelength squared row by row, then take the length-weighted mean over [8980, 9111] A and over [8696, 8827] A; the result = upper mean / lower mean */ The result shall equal 1.08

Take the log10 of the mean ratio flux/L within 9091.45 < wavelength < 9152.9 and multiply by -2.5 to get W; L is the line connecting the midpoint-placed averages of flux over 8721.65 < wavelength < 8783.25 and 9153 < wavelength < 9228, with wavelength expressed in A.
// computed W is 0.04 mag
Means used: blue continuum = 4.96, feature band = 4.85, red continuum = 5.05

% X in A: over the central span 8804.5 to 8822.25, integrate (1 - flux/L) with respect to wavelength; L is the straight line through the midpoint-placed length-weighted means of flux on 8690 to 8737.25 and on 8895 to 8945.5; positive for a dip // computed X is 1.05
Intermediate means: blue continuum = 5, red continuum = 5.21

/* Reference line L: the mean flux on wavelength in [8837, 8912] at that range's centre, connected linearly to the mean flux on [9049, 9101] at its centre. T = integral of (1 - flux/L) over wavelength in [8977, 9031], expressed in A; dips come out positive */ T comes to -2.8 A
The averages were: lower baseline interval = 4.92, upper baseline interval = 4.91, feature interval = 5.17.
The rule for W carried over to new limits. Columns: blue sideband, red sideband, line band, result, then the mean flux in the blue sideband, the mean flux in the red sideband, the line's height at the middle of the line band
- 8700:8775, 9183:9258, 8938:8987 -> -0.05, 5.01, 5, 5.01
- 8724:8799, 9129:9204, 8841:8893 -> 0.02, 4.98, 4.96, 4.97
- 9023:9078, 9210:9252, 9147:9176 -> 0.03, 5.02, 4.99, 5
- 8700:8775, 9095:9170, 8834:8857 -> 0.08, 5.01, 4.89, 4.97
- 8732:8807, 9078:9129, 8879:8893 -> 0.06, 5.01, 4.89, 4.97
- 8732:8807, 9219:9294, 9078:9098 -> 0.01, 5.01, 4.93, 4.95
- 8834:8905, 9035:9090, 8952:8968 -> -0.07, 4.87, 4.93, 4.9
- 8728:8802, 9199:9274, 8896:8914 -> -0.04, 4.99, 4.95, 4.98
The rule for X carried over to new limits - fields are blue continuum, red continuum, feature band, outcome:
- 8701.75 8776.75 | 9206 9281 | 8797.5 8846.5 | 0.87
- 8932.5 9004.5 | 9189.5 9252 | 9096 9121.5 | 1.13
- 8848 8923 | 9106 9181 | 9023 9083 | -0.53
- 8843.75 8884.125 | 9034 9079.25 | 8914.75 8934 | -1.16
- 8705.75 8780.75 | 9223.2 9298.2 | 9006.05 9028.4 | -0.93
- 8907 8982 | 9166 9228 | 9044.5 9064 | 0.67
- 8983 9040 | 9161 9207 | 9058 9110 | 2.34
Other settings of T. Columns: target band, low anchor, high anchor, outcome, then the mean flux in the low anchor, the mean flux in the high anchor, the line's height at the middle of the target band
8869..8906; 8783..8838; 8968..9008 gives 0.77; 4.98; 5.23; 5.09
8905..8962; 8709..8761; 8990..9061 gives -1.47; 5.02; 5.1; 5.07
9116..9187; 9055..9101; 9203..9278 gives -0.18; 4.91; 4.96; 4.93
